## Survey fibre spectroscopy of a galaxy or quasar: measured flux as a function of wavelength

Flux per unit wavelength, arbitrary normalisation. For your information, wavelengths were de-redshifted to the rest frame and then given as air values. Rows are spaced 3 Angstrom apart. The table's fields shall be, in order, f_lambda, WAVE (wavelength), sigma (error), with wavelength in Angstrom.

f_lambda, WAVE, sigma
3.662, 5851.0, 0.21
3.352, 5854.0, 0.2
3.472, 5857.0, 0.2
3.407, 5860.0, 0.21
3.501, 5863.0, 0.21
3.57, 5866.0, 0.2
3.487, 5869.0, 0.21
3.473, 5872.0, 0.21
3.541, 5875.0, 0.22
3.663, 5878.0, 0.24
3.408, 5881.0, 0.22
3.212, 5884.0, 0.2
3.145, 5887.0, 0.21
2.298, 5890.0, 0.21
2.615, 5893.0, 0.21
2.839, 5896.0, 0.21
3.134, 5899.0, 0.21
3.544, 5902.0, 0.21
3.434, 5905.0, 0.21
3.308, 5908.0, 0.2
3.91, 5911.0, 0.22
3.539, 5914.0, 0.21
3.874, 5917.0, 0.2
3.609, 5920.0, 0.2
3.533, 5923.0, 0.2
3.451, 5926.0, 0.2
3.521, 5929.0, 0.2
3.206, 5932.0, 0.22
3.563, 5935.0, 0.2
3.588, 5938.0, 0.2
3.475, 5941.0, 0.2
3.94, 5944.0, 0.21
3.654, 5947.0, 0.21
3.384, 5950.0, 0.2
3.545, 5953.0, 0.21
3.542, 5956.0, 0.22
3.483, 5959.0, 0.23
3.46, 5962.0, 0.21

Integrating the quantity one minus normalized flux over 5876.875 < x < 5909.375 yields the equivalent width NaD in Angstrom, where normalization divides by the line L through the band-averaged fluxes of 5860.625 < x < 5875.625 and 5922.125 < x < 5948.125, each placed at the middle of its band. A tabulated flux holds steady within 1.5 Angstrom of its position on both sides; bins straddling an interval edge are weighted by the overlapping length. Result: 3.5 Angstrom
